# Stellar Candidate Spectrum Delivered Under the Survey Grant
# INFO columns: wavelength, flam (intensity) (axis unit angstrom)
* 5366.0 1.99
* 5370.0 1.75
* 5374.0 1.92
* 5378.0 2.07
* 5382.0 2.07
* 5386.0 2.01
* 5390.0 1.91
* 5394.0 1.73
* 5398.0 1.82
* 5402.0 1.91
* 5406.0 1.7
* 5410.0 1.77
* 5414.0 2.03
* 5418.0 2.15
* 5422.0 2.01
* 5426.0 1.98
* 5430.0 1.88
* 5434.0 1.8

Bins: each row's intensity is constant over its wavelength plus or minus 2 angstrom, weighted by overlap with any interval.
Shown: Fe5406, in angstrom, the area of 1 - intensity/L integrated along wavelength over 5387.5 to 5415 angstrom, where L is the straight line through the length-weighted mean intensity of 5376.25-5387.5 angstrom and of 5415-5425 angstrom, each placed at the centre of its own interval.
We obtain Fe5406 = 2.99 angstrom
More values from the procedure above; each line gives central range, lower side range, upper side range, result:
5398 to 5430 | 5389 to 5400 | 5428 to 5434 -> -1.6 angstrom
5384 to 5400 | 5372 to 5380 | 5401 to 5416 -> 0.5 angstrom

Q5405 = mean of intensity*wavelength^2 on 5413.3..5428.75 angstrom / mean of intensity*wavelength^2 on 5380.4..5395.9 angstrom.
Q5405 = 1.1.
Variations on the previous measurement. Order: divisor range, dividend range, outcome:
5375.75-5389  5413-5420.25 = 1.04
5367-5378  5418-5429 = 1.08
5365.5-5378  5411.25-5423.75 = 1.09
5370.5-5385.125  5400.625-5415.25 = 0.93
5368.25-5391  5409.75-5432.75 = 1.03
